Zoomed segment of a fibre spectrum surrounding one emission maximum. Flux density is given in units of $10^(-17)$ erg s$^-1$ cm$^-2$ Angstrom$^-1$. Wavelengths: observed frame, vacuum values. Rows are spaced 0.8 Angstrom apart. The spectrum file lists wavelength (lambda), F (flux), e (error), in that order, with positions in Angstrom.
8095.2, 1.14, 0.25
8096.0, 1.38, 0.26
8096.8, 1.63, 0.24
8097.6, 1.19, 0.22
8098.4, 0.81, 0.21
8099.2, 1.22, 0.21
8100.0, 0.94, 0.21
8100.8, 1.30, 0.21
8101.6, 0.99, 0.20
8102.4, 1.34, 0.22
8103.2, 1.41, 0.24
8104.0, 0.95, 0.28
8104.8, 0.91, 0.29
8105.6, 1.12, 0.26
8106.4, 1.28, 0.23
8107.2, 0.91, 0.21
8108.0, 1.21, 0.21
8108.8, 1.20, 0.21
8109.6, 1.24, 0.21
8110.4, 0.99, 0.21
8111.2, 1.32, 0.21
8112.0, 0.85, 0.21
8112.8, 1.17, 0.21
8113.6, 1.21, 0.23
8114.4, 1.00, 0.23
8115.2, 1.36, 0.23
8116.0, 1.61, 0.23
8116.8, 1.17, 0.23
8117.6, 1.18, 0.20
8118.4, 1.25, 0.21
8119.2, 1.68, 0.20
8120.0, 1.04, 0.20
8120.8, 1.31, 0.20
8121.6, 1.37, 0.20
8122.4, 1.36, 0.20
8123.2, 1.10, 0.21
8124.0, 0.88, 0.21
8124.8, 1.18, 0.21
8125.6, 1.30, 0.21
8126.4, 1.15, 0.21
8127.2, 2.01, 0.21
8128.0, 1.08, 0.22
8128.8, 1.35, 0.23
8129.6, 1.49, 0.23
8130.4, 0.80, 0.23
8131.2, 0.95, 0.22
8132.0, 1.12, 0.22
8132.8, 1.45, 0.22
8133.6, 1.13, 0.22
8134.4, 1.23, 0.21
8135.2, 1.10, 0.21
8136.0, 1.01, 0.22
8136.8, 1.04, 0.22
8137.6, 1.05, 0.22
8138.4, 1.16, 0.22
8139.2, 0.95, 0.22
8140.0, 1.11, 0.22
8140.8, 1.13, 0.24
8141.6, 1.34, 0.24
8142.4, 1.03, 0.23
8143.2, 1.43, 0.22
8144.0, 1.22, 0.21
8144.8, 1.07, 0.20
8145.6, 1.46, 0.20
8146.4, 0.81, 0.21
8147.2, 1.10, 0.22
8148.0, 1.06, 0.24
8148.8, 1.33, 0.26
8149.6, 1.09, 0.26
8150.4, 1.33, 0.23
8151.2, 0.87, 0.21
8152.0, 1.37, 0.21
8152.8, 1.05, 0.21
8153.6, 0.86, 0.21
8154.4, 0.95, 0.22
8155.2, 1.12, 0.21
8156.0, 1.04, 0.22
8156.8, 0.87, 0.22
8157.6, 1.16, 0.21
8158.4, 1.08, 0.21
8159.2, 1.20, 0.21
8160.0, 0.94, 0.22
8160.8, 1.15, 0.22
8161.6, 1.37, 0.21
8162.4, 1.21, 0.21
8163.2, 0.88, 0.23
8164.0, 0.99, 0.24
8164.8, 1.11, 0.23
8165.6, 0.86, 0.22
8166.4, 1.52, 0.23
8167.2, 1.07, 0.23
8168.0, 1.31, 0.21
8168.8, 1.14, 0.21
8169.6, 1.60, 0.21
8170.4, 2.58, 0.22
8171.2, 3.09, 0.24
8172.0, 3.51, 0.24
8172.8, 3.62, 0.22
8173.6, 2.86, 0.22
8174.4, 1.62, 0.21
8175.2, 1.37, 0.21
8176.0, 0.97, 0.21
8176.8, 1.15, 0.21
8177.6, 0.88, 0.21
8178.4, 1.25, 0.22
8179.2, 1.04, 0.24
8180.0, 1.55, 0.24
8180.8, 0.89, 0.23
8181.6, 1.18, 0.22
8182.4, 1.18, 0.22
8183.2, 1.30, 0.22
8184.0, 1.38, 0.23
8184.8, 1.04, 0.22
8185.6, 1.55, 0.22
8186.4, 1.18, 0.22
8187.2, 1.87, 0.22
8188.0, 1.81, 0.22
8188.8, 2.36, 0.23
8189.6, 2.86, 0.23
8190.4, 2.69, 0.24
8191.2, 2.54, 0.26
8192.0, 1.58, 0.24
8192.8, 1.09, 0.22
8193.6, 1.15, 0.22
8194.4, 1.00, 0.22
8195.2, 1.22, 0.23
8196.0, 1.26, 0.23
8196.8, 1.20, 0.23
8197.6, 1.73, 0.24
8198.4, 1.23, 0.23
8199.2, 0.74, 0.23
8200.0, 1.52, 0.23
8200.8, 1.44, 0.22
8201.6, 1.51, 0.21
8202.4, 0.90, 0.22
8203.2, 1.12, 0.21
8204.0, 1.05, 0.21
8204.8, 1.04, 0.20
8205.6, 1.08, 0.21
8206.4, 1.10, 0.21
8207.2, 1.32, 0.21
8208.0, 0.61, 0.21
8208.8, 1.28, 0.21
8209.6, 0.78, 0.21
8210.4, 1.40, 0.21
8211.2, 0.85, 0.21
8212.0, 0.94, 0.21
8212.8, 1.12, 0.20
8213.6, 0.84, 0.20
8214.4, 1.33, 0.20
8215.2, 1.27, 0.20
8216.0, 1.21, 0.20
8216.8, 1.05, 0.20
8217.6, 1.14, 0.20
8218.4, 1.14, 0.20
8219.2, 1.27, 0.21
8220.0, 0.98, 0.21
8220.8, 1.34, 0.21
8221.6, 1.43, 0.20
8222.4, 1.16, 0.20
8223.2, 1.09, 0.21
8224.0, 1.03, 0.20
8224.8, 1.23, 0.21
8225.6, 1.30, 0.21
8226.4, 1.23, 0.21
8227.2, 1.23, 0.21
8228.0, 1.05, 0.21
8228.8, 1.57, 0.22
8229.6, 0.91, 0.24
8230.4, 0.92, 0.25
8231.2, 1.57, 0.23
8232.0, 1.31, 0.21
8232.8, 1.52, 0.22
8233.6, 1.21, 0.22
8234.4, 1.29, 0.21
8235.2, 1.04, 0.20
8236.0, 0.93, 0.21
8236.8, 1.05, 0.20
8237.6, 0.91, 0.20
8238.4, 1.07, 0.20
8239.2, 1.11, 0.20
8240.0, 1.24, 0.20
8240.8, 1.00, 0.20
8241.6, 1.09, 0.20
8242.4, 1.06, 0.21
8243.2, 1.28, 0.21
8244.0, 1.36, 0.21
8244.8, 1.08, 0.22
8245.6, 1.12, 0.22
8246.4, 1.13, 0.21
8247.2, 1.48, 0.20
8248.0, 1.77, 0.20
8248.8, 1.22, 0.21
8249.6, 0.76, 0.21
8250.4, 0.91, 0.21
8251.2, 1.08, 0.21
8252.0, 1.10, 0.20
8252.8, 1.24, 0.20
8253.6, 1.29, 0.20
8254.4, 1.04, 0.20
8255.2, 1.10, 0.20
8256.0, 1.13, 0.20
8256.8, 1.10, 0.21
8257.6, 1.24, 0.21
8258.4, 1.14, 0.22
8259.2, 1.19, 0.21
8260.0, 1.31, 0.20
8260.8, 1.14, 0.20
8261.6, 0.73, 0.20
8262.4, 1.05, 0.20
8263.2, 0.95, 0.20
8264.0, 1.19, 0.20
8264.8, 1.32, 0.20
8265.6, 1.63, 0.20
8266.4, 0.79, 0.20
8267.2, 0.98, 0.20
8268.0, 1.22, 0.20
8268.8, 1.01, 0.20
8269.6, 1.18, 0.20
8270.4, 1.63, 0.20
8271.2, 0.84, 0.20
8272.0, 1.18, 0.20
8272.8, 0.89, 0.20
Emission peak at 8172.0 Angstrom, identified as [S II]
